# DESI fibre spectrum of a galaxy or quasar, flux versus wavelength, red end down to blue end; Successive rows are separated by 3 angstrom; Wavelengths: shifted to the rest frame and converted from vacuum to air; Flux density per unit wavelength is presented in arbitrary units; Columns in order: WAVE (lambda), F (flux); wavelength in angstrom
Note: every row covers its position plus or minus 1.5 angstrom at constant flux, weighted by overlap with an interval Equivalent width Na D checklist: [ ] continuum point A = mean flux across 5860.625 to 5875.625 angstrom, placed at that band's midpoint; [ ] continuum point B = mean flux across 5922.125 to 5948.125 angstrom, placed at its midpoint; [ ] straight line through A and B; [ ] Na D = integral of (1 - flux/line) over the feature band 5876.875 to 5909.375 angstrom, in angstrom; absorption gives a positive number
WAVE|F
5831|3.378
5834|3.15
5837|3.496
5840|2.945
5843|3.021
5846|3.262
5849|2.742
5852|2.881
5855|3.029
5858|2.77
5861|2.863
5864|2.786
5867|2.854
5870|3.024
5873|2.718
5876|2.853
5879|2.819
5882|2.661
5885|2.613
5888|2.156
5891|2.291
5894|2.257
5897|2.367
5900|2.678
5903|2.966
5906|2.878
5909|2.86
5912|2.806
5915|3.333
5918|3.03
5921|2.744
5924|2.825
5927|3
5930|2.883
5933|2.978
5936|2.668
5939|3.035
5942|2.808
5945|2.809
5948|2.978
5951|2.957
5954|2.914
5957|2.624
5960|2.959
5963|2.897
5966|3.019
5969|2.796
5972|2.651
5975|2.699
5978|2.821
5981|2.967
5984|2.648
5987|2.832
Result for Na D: 3.06 angstrom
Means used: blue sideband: 2.85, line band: 2.59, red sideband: 2.88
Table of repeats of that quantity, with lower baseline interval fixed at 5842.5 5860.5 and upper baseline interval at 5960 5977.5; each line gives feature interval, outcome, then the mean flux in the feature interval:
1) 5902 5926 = -0.4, 2.93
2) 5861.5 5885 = 0.9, 2.81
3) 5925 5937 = -0.1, 2.89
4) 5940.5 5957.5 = -0.1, 2.86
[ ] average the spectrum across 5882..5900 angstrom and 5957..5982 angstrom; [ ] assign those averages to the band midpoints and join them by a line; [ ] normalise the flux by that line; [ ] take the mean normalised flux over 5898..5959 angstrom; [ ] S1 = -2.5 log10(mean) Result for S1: -0.113 mag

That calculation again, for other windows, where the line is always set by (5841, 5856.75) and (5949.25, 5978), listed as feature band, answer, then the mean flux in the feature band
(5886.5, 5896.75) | 0.29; 2.25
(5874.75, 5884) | 0.07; 2.77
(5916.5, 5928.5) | 0.00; 2.9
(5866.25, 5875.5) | 0.03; 2.86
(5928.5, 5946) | 0.00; 2.87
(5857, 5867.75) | 0.06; 2.82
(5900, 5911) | 0.02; 2.87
